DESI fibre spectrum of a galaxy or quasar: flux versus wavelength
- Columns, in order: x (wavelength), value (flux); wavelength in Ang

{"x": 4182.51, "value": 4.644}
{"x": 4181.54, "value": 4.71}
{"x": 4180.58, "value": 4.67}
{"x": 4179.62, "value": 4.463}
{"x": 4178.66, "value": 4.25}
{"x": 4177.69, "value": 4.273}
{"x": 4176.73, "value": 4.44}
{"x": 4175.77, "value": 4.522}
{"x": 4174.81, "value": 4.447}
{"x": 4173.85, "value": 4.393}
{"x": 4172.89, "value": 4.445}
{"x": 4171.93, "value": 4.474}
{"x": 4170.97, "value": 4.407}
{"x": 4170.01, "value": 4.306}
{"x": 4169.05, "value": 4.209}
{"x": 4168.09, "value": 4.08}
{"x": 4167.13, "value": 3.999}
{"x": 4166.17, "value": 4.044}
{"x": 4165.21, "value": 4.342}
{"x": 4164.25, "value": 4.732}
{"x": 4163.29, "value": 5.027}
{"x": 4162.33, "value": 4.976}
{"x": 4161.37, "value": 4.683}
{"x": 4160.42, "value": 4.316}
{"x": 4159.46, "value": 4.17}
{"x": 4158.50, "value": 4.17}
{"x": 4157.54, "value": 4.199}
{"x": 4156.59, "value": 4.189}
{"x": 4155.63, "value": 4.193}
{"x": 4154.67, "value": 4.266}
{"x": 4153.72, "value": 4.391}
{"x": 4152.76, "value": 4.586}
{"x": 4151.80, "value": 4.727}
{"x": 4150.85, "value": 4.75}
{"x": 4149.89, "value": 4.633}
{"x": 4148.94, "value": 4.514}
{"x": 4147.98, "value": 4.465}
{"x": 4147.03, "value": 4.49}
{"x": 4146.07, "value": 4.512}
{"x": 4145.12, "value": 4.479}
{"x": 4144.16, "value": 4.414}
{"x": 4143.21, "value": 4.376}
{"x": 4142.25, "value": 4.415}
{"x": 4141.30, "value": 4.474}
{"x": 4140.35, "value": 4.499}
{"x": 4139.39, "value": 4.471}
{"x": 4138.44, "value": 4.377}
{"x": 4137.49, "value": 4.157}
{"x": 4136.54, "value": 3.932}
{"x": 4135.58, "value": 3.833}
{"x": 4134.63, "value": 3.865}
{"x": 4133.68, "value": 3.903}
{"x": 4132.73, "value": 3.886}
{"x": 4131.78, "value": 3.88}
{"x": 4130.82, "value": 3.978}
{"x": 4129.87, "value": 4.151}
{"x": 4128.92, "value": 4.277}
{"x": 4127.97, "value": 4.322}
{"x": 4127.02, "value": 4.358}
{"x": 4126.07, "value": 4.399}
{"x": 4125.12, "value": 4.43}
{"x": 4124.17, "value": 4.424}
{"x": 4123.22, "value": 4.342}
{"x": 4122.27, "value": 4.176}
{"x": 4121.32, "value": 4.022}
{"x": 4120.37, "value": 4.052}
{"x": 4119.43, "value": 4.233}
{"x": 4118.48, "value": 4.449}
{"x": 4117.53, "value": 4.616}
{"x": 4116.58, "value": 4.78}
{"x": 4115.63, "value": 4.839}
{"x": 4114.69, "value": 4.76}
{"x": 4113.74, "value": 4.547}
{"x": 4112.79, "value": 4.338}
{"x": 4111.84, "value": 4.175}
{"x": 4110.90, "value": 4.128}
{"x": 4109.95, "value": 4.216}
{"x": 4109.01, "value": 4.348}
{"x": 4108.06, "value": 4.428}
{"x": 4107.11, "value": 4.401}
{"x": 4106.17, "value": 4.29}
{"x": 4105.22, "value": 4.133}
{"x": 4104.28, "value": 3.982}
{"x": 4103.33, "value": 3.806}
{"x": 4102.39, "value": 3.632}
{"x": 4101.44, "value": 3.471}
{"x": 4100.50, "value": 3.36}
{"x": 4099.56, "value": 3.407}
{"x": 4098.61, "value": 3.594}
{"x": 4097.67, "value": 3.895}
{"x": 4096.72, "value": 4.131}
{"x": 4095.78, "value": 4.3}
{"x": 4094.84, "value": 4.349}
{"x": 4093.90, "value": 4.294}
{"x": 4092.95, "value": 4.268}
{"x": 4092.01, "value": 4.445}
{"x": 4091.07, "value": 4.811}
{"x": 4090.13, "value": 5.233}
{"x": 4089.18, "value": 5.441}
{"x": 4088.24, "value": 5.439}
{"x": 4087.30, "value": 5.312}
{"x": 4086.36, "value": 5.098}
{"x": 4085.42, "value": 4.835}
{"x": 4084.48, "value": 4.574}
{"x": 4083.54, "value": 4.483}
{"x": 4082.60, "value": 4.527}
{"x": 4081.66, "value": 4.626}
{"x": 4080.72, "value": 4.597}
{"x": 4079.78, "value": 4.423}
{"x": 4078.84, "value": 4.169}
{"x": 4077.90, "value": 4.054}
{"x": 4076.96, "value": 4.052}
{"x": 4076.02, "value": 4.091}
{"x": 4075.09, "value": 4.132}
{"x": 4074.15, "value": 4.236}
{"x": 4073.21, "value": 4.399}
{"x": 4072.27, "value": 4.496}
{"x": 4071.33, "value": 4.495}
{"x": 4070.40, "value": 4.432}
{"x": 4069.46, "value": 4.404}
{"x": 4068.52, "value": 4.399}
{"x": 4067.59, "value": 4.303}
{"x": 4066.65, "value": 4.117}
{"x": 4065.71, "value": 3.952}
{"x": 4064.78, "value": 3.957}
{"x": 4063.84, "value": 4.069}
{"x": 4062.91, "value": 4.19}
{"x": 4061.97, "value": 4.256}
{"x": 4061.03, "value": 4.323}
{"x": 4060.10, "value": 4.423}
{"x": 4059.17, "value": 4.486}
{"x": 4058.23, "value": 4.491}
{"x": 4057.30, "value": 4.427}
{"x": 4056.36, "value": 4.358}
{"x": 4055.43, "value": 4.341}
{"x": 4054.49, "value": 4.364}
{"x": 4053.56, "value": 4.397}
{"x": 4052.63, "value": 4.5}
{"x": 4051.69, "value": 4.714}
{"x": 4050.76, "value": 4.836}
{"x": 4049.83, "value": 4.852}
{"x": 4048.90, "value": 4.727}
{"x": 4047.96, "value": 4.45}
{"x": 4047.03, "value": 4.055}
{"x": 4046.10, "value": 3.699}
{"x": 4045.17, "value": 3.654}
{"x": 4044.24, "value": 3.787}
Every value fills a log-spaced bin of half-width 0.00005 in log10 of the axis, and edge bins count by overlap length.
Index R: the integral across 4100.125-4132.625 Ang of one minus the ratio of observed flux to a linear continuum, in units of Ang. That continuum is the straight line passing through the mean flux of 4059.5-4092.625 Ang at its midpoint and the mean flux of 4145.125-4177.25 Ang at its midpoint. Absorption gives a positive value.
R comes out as 1.7 Ang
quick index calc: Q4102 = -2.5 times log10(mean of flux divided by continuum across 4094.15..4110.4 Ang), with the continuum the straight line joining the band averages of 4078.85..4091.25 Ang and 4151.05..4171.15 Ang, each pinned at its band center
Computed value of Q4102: 0.19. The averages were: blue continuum 4.85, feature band 3.99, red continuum 4.39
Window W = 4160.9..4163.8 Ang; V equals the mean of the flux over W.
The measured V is 4.89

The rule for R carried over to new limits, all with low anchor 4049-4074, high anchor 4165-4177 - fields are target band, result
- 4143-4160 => -0.35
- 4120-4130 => 0.16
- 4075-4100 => -0.59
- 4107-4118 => -0.29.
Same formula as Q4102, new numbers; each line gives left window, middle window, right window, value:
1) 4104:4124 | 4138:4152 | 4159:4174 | -0.03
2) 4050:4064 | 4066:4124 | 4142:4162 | 0.02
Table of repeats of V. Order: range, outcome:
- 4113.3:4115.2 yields 4.67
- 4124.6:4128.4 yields 4.38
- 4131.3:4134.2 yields 3.89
